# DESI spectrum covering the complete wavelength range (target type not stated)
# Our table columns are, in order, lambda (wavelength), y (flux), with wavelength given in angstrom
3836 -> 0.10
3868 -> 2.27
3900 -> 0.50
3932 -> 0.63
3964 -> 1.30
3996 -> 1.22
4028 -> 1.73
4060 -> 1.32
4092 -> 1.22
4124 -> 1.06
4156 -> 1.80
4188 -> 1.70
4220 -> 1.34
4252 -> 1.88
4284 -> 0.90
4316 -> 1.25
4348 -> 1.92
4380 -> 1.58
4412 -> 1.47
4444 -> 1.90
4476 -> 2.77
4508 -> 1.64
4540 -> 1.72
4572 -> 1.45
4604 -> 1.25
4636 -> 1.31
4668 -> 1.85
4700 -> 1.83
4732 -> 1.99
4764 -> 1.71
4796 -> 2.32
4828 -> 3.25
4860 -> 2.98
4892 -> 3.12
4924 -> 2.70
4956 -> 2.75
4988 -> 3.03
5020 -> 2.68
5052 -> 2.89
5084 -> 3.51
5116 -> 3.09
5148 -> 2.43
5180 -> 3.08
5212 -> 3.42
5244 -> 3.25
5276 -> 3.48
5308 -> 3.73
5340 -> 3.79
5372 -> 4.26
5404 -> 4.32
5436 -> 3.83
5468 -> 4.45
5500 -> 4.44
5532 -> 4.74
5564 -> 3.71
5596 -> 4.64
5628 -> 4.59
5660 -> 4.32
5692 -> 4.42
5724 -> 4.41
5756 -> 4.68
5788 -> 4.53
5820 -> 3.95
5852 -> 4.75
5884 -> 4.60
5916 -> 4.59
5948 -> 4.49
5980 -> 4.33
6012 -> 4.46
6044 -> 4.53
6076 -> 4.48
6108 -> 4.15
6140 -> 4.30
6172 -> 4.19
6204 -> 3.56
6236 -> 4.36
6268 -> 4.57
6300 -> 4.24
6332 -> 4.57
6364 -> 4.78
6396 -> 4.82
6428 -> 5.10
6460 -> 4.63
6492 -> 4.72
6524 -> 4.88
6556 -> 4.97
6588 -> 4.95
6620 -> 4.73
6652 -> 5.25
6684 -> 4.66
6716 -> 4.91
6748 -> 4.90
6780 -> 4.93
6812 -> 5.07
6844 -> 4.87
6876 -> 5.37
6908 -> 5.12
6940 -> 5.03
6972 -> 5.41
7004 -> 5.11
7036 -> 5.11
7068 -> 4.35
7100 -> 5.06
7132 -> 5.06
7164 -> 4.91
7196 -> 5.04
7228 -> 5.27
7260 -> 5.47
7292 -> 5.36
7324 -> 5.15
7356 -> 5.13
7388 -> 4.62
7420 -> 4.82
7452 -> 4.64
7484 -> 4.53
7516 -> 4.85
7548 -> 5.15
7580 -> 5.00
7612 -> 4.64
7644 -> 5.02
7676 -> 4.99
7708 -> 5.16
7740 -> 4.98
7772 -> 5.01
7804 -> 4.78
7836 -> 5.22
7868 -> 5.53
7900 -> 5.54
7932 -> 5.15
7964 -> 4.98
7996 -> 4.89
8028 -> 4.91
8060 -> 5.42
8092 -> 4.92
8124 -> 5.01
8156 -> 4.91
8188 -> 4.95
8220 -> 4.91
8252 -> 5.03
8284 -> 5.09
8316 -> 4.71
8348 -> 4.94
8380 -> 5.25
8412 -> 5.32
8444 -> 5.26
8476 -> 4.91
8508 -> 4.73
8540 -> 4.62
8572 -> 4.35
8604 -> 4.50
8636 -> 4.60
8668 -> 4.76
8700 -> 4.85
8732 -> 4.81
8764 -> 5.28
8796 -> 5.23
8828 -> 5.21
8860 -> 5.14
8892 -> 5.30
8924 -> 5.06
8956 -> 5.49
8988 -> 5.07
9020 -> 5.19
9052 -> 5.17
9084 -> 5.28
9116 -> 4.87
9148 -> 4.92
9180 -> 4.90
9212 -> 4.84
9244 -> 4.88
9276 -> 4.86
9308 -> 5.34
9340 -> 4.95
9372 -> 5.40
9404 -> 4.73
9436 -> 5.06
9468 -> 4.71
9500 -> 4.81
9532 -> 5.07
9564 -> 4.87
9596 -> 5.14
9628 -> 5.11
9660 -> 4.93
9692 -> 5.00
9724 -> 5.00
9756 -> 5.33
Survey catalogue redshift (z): 0.20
